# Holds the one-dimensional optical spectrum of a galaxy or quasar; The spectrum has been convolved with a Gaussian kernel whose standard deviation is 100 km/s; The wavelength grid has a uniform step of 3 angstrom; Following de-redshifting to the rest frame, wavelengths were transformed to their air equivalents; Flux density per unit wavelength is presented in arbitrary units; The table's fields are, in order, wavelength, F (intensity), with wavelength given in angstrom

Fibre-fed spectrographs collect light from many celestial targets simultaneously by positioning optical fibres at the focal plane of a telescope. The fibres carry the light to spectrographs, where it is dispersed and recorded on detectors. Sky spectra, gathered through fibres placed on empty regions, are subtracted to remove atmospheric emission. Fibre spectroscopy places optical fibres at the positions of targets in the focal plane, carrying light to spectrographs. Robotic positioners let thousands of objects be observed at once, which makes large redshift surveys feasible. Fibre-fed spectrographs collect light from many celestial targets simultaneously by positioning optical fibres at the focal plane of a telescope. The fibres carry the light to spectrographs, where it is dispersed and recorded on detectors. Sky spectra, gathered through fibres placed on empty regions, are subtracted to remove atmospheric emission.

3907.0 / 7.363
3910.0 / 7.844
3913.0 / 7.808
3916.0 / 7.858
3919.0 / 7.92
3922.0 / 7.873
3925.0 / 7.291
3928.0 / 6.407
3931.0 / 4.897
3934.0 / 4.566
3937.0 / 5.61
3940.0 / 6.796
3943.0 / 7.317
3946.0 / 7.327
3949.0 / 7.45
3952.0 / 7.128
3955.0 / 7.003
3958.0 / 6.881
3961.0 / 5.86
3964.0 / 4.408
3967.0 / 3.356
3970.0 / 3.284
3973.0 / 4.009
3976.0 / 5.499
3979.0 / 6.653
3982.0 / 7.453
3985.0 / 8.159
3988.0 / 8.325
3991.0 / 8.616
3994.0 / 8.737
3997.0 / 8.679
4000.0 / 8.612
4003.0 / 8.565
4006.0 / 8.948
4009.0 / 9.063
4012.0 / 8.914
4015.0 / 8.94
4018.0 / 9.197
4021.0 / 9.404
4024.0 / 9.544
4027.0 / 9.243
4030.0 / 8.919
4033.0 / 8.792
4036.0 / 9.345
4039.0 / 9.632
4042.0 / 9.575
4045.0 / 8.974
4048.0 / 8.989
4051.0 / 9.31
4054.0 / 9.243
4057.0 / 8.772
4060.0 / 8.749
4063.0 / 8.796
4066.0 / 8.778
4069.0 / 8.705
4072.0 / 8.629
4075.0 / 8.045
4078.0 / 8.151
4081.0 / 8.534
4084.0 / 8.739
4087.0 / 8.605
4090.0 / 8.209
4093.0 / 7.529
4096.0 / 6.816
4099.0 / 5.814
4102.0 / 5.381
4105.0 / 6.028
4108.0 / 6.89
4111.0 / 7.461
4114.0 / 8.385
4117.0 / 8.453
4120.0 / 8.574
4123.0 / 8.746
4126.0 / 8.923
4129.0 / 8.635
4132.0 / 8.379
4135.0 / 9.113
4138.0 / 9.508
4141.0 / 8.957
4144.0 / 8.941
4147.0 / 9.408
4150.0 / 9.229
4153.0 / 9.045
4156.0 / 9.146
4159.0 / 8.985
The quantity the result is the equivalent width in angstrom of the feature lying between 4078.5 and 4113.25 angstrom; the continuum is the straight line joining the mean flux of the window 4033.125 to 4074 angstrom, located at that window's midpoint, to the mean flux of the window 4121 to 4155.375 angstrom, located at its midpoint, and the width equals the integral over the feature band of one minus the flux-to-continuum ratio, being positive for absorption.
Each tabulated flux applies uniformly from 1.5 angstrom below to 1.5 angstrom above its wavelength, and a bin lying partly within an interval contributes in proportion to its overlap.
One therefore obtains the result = 6.5 angstrom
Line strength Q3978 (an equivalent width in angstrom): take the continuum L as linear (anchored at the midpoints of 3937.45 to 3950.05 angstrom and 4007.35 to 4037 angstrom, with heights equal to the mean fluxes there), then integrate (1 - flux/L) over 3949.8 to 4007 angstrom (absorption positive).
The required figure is 8.5 angstrom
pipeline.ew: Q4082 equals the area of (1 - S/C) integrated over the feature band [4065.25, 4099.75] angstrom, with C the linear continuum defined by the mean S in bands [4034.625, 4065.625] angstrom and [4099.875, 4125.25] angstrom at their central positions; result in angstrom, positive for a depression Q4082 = 0.9 angstrom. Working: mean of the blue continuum 9.12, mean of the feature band 8.08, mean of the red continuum 7.49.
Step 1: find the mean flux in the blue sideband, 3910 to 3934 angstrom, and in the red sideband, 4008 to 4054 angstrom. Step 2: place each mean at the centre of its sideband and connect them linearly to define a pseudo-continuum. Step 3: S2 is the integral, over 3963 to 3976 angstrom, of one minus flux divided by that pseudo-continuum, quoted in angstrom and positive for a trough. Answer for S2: 6.6 angstrom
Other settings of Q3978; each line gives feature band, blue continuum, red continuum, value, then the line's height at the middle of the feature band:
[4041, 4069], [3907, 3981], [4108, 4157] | -4.5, 7.75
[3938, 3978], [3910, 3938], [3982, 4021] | 8.9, 7.62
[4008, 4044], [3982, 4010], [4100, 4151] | -3.1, 8.49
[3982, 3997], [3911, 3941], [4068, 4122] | -2.7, 7.1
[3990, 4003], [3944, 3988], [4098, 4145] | -4.3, 6.5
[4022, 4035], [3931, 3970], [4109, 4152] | -3.6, 7.18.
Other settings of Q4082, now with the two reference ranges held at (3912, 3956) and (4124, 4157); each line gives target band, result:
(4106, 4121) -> 1.5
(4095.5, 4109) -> 3.9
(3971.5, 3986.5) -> 2.0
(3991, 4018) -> -4.3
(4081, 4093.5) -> 0.2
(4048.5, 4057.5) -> -1.1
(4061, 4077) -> -0.6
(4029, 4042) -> -2.1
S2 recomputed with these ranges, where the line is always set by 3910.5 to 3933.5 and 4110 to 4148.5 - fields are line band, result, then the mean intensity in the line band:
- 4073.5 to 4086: 0.0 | 8.38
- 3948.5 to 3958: 0.3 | 7.12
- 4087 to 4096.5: 0.8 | 7.76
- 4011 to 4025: -2.4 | 9.2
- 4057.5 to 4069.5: -0.8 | 8.76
